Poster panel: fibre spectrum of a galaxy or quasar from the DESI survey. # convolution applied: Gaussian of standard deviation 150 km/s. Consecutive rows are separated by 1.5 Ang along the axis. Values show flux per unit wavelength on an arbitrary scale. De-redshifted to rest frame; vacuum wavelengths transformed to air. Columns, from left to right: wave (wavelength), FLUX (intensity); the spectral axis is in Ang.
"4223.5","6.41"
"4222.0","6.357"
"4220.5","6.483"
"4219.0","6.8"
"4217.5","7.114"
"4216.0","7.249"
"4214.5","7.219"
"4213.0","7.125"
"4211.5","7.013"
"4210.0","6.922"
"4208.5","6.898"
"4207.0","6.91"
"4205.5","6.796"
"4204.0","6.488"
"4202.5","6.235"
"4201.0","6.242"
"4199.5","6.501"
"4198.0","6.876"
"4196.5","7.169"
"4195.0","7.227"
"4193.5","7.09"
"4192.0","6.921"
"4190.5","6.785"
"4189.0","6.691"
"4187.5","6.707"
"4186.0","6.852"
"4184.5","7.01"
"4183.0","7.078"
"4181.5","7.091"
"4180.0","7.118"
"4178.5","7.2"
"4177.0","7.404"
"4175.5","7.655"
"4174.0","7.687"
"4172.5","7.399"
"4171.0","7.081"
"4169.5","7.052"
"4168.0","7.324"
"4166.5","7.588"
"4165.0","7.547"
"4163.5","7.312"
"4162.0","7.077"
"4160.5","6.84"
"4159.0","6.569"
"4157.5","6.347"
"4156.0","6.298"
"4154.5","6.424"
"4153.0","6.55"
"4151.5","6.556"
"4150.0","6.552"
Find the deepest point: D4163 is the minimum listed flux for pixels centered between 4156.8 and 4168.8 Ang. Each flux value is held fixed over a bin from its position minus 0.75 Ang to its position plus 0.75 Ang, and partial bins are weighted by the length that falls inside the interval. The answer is 6.347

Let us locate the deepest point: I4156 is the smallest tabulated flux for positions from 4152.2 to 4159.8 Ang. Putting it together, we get 6.298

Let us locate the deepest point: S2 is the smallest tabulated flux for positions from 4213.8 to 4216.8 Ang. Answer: 7.219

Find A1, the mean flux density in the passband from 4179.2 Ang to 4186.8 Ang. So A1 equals 7.03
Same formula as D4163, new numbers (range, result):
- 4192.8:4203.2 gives 6.235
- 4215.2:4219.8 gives 6.8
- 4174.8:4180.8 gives 7.118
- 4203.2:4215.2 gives 6.488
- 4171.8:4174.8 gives 7.399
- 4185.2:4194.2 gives 6.691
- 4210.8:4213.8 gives 7.013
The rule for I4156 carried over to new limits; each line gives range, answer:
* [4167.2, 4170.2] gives 7.052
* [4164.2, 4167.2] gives 7.547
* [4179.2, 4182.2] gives 7.091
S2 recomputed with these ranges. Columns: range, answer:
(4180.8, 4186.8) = 6.852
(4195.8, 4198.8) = 6.876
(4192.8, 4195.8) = 7.09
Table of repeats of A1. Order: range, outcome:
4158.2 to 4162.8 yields 6.83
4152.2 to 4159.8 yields 6.44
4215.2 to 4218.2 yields 7.18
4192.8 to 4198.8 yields 7.09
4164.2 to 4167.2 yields 7.56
